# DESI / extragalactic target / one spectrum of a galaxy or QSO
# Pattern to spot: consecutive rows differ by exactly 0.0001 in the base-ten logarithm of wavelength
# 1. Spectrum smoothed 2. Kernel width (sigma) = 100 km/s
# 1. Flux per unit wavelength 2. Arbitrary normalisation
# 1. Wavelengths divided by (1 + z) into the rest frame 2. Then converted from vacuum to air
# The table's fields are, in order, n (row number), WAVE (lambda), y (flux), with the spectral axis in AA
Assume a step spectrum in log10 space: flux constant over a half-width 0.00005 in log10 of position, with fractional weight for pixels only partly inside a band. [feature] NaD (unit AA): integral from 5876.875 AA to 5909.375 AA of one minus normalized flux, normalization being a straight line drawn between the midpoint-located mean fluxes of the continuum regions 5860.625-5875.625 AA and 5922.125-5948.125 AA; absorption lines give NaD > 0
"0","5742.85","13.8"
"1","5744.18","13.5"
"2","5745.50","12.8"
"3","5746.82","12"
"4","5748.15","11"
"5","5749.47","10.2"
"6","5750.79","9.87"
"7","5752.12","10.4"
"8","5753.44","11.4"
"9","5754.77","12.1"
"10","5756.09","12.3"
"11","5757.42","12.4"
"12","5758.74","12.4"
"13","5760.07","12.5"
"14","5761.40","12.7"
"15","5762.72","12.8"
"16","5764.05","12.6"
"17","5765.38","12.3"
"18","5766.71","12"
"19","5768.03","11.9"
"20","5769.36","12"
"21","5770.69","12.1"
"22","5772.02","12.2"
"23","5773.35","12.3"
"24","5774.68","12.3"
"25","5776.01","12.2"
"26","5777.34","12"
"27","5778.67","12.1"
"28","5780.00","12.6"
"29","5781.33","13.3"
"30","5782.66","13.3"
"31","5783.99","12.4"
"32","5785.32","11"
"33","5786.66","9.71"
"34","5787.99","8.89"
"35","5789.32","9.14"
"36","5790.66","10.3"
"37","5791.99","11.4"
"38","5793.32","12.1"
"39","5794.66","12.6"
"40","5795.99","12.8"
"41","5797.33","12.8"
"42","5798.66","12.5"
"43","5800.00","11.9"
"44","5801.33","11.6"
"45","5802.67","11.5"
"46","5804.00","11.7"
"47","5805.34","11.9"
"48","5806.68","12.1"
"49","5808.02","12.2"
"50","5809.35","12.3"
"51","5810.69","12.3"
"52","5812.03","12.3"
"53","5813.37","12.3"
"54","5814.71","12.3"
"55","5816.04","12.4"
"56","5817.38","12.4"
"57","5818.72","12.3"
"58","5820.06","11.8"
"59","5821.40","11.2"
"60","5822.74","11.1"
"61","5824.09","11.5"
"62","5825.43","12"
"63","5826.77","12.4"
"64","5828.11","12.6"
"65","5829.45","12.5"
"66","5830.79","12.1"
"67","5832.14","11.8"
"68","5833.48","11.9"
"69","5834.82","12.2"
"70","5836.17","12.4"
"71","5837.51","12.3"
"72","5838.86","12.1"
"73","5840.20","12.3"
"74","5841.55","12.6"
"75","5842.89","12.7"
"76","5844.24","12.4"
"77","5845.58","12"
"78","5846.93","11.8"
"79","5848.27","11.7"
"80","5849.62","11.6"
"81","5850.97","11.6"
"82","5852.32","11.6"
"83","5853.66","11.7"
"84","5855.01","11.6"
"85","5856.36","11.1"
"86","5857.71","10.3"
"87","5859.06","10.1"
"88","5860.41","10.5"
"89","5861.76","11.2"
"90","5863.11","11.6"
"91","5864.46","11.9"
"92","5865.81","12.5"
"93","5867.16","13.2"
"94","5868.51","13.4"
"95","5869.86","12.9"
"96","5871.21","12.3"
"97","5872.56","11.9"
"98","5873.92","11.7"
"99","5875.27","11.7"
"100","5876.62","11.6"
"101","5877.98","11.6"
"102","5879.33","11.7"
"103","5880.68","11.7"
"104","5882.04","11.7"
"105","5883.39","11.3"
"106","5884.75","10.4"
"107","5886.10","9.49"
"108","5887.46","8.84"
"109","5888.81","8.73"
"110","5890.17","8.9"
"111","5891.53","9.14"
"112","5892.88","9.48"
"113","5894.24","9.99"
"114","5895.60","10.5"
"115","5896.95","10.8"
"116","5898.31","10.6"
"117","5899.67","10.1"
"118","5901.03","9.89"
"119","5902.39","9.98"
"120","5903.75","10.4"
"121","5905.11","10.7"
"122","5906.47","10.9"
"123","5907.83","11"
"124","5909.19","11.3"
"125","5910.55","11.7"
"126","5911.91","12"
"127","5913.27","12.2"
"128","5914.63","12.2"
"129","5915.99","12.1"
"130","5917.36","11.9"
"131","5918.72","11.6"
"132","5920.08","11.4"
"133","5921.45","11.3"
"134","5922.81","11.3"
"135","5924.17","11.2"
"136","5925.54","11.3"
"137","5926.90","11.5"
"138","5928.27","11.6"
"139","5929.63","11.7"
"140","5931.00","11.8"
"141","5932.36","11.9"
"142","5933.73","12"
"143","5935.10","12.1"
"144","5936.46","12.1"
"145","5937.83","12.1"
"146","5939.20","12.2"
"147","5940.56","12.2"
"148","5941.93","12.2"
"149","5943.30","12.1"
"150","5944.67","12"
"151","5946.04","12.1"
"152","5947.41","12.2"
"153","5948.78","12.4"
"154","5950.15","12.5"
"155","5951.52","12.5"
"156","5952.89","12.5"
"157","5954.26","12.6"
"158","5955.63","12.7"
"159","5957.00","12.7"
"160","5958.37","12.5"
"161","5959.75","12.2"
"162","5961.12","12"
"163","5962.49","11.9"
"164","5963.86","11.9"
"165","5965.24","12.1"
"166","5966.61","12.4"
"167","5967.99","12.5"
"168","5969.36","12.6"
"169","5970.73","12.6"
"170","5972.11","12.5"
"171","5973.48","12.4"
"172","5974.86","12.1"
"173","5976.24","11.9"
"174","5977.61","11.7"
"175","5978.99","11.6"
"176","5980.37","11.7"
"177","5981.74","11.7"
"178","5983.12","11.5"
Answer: 4.5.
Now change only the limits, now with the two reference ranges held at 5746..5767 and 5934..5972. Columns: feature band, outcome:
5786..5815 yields 0.64 AA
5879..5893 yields 2.33 AA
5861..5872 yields -0.25 AA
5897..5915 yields 1.79 AA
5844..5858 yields 0.53 AA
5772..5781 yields -0.32 AA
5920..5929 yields 0.63 AA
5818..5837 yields 0.00 AA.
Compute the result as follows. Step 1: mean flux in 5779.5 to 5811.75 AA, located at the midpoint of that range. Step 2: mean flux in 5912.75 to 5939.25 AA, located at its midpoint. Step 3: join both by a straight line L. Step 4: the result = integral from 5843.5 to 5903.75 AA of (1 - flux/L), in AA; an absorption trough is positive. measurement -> 3.4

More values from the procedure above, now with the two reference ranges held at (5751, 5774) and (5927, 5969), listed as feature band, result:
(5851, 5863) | 1.1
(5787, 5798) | 0.8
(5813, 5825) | 0.2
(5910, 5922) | 0.3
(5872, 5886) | 0.8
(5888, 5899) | 2.2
